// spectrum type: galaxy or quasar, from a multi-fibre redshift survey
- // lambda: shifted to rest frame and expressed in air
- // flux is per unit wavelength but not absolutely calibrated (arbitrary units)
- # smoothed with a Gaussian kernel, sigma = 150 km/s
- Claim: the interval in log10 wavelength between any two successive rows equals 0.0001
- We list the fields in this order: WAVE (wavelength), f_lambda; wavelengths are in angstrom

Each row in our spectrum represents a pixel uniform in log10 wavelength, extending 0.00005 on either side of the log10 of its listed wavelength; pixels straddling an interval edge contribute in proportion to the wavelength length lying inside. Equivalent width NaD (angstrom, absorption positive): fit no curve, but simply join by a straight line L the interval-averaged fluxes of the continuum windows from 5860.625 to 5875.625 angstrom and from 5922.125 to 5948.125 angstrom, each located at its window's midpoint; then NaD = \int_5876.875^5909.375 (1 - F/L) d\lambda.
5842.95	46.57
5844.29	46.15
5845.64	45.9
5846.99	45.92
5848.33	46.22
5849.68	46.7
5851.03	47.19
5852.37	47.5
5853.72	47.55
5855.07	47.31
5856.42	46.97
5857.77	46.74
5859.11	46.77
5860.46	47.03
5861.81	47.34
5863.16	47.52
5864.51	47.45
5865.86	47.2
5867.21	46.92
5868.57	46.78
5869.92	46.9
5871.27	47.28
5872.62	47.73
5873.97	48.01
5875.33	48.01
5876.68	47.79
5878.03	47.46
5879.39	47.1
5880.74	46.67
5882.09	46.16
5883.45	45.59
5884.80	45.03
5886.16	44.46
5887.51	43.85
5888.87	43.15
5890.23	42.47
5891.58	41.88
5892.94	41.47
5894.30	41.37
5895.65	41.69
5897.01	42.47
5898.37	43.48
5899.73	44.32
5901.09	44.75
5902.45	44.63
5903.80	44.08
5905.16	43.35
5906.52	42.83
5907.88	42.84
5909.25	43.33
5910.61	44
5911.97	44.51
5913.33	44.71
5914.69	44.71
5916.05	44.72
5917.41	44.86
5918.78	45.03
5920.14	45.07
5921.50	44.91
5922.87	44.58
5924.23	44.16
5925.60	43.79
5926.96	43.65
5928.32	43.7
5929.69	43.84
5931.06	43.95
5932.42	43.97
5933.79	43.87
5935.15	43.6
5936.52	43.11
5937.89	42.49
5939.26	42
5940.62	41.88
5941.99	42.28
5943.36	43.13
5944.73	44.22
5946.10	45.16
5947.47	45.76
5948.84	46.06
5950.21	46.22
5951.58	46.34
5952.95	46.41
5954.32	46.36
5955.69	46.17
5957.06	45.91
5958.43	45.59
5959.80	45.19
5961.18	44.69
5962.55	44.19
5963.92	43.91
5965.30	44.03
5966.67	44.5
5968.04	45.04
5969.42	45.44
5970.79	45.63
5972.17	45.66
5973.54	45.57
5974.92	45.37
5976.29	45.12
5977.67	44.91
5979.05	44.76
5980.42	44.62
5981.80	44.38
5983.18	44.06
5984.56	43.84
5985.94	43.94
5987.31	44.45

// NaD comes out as 1.4 angstrom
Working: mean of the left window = 47.3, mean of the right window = 43.6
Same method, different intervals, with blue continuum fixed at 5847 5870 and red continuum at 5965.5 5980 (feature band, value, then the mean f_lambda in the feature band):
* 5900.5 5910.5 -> 0.6 angstrom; 43.7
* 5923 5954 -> 1.1 angstrom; 44.1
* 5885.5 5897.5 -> 1.0 angstrom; 42.5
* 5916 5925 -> 0.2 angstrom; 44.7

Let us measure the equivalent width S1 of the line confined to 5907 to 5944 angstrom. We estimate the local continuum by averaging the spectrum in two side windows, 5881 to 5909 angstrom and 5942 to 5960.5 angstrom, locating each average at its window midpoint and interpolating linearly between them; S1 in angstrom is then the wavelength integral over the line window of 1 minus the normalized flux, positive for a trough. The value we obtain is 0.6 angstrom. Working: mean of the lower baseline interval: 43.5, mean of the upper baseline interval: 45.4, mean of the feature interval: 43.8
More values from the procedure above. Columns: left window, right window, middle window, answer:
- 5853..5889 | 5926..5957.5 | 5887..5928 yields 1.63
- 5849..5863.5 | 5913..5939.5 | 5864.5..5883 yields -0.34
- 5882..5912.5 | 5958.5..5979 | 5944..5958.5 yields -0.41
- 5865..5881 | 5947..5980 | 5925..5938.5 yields 0.72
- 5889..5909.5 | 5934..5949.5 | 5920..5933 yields -0.22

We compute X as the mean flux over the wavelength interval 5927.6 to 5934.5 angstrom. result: 43.9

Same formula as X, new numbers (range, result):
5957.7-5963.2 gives 44.9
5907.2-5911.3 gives 43.3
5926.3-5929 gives 43.8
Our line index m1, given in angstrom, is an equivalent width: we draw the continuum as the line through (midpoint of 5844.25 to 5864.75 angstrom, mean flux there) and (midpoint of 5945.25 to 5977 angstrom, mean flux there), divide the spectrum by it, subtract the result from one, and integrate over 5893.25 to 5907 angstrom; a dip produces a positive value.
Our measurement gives 0.9 angstrom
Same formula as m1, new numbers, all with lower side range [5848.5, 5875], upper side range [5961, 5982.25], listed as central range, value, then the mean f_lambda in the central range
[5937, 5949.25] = 0.5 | 43.6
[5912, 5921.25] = 0.2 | 44.9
